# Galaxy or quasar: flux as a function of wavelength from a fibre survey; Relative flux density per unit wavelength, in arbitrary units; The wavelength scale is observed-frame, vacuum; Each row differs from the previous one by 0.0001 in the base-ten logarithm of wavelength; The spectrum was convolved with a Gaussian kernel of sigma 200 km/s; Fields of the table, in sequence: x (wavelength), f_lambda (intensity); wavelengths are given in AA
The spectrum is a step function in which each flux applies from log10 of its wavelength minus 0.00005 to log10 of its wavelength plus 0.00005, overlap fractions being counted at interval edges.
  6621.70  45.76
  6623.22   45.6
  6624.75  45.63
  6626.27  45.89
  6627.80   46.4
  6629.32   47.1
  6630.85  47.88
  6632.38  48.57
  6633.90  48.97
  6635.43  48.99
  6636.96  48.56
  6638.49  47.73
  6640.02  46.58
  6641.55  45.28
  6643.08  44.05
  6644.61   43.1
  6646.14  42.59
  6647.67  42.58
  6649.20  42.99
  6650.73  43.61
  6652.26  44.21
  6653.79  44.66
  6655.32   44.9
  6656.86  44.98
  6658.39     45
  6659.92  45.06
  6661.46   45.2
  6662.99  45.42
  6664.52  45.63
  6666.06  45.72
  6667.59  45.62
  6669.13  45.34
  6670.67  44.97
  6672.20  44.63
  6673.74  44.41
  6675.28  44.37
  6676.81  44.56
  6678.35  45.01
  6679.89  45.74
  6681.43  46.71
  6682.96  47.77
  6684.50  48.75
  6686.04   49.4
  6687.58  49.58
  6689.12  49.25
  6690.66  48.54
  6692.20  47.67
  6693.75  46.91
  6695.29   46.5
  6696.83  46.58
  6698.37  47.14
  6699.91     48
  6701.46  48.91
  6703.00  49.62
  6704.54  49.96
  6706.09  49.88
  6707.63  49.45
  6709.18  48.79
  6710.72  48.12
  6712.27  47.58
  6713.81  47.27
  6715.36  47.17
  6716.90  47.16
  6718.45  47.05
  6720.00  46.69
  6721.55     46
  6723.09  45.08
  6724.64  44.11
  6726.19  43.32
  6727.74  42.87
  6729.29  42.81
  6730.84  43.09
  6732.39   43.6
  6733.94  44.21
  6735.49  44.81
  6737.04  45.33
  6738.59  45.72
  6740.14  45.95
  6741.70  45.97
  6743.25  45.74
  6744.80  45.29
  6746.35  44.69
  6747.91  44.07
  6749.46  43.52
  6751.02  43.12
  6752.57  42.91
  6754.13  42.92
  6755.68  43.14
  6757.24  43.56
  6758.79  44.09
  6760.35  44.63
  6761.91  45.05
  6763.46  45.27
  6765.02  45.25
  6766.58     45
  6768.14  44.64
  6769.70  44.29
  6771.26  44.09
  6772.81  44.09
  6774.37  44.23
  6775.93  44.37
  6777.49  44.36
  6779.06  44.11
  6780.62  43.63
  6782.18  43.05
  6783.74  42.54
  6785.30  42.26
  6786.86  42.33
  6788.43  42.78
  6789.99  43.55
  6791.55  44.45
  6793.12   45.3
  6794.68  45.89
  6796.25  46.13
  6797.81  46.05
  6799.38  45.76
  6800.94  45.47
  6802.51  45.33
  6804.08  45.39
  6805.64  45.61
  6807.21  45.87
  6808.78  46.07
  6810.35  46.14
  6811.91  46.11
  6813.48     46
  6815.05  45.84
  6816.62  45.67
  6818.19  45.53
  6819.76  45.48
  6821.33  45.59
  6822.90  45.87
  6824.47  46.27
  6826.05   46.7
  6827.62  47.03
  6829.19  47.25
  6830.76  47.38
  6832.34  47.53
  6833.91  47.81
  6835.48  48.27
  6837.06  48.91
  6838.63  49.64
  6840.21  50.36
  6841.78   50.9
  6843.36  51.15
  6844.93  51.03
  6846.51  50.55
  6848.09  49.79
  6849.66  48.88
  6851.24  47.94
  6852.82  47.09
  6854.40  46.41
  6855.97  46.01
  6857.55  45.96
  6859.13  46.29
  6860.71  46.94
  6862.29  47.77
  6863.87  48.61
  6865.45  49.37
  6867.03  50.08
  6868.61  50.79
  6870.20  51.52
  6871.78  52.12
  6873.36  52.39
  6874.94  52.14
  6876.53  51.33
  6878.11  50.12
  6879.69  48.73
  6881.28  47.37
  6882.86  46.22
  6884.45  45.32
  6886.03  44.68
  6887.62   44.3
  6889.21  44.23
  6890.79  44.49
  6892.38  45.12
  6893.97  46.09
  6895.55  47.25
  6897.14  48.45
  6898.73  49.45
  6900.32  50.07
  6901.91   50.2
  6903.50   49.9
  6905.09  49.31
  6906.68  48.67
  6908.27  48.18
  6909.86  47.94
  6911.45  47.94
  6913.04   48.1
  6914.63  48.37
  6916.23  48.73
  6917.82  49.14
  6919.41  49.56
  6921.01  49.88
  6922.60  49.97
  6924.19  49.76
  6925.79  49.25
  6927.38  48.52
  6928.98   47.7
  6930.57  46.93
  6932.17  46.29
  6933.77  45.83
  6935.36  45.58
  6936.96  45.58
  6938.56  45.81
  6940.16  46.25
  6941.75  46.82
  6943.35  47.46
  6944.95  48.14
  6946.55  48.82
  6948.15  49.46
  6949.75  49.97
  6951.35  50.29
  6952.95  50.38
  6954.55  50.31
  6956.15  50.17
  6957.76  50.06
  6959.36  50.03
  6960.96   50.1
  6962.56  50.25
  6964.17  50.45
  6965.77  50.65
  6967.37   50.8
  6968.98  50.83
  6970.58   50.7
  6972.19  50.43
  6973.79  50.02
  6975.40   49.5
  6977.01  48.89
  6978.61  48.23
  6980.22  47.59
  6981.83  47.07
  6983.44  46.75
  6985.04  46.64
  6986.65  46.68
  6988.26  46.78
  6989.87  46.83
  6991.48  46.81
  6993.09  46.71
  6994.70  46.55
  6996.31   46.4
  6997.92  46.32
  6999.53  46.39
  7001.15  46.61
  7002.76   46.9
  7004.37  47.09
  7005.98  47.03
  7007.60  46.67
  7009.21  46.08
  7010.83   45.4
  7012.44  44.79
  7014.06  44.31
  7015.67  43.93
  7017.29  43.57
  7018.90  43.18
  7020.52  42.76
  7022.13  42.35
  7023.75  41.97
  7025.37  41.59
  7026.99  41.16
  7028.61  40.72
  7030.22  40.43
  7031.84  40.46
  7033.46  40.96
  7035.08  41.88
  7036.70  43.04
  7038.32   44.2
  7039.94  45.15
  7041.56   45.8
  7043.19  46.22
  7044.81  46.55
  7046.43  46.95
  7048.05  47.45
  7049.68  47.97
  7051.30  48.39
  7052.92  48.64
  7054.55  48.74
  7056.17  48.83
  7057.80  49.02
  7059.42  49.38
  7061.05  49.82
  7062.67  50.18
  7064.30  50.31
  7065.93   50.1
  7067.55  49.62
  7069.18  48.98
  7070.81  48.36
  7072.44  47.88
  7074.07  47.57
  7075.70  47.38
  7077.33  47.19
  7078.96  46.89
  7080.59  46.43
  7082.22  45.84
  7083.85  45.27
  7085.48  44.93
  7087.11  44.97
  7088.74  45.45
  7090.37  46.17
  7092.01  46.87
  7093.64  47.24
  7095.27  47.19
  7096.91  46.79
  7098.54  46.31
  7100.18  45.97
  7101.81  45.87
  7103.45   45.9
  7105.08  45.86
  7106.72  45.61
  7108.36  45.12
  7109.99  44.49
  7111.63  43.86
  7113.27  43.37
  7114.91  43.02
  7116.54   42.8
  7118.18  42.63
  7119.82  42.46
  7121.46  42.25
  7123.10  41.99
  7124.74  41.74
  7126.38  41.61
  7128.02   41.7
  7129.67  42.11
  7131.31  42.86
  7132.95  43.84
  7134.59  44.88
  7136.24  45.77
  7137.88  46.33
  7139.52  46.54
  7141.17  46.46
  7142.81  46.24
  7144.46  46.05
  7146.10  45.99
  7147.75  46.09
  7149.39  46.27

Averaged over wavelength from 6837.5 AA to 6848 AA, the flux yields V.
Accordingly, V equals 50.5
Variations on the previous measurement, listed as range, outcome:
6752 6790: 43.9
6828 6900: 48.3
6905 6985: 48.7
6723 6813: 44.5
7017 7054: 44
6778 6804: 44.3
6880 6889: 45.6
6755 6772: 44.4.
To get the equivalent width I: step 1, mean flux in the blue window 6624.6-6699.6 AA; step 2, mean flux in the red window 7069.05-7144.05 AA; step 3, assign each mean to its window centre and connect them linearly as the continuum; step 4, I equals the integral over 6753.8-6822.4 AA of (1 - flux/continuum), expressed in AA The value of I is 1.6 AA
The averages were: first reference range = 46.1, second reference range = 45.2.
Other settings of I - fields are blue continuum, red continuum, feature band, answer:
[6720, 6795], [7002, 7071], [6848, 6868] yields -1.3 AA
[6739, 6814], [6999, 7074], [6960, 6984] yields -2.1 AA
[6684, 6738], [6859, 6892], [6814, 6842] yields 0.4 AA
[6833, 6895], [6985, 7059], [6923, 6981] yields -2.7 AA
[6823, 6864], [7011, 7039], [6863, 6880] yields -1.2 AA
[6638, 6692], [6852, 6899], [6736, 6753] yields 0.6 AA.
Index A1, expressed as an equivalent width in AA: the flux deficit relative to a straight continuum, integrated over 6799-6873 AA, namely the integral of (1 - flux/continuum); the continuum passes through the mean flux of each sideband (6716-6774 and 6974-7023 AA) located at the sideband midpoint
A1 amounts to -4.1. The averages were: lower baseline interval 44.6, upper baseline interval 46.2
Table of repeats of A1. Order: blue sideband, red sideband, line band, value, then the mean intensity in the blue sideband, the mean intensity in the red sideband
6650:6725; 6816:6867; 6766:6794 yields 2.1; 46.6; 47.9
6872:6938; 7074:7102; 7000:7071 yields 1.6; 48.1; 46.3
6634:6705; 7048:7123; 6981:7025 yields 0.8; 46.2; 46.6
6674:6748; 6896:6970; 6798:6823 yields 1.0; 46.5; 48.8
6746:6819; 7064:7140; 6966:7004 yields -2.3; 44.6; 45.4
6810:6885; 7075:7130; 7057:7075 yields -1.5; 48.2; 44.8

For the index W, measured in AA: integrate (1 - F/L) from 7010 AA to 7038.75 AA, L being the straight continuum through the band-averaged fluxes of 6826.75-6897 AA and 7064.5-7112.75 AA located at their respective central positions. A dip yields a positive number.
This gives 2.7 AA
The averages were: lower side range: 48.3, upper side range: 46.6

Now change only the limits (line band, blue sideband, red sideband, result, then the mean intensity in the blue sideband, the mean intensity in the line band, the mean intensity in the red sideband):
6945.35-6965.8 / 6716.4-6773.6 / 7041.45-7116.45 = -1.8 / 44.6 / 50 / 46.9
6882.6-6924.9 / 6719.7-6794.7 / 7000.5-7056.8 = -3.2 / 44.2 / 47.8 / 44.8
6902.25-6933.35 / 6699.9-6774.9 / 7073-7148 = -2.3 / 45.4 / 48.6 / 45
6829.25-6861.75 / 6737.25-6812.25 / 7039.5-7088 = -2.2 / 44.6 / 48.4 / 47.7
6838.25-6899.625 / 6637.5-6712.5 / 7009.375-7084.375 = -3.1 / 46.3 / 48.4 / 45.8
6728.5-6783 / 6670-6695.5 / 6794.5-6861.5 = 3.1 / 46.8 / 44.3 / 47.1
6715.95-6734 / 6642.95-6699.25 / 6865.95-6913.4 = 0.6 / 45.7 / 44.7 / 48.4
